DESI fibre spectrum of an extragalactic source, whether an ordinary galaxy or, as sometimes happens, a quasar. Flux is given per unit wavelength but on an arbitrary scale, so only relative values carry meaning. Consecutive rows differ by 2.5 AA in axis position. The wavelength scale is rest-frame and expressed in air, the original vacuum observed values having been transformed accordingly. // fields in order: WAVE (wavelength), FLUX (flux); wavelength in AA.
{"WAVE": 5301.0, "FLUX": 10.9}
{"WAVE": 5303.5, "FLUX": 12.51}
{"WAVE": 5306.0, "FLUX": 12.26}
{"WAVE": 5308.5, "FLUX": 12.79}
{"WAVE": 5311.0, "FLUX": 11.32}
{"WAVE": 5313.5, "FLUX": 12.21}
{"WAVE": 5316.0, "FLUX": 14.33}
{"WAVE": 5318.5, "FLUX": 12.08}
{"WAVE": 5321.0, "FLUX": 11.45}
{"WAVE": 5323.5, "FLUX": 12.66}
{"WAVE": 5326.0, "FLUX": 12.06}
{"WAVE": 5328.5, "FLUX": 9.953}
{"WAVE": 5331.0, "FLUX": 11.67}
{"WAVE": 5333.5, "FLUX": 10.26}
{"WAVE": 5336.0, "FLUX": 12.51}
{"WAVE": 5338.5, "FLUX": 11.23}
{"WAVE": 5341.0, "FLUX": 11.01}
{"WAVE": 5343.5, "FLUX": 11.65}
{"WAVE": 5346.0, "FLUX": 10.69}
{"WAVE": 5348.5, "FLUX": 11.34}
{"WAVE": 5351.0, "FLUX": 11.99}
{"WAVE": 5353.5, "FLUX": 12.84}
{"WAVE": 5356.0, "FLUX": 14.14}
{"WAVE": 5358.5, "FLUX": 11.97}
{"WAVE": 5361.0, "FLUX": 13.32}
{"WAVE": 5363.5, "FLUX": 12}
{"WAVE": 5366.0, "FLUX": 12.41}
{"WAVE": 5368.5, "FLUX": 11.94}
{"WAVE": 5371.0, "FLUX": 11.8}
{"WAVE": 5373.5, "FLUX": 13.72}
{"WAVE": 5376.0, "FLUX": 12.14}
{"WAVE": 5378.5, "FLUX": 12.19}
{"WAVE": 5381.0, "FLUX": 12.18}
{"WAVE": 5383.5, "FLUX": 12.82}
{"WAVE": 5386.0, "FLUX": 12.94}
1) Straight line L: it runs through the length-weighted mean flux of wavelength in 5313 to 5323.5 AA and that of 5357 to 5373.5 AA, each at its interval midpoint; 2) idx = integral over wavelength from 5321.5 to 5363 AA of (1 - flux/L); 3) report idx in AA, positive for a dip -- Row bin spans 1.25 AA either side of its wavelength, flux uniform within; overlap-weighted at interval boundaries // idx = 2.1 AA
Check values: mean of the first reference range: 12.6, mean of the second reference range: 12.4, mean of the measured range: 11.8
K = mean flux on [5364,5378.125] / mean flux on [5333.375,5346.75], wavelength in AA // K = 1.1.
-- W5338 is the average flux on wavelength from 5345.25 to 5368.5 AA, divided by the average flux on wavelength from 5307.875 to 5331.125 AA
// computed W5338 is 1.02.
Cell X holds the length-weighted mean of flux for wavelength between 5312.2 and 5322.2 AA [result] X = 12.5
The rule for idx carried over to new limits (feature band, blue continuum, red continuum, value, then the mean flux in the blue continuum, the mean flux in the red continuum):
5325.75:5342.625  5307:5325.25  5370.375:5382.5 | 1.6 AA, 12.4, 12.4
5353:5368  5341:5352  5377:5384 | -1.2 AA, 11.4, 12.3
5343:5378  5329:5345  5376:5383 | -1.4 AA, 11.3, 12.2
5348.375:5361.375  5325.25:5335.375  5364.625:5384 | -1.0 AA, 11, 12.4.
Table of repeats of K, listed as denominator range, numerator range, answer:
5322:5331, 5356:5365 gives 1.09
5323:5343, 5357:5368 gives 1.09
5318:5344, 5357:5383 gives 1.08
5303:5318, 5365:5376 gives 0.99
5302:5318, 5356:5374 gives 1.00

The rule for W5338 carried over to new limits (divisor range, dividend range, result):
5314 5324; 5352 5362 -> 1.03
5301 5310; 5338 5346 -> 0.91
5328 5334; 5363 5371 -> 1.12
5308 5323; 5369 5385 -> 1.01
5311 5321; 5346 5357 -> 0.99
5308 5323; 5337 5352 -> 0.92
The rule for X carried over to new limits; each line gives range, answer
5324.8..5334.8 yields 11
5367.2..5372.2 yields 11.9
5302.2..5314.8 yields 12.2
